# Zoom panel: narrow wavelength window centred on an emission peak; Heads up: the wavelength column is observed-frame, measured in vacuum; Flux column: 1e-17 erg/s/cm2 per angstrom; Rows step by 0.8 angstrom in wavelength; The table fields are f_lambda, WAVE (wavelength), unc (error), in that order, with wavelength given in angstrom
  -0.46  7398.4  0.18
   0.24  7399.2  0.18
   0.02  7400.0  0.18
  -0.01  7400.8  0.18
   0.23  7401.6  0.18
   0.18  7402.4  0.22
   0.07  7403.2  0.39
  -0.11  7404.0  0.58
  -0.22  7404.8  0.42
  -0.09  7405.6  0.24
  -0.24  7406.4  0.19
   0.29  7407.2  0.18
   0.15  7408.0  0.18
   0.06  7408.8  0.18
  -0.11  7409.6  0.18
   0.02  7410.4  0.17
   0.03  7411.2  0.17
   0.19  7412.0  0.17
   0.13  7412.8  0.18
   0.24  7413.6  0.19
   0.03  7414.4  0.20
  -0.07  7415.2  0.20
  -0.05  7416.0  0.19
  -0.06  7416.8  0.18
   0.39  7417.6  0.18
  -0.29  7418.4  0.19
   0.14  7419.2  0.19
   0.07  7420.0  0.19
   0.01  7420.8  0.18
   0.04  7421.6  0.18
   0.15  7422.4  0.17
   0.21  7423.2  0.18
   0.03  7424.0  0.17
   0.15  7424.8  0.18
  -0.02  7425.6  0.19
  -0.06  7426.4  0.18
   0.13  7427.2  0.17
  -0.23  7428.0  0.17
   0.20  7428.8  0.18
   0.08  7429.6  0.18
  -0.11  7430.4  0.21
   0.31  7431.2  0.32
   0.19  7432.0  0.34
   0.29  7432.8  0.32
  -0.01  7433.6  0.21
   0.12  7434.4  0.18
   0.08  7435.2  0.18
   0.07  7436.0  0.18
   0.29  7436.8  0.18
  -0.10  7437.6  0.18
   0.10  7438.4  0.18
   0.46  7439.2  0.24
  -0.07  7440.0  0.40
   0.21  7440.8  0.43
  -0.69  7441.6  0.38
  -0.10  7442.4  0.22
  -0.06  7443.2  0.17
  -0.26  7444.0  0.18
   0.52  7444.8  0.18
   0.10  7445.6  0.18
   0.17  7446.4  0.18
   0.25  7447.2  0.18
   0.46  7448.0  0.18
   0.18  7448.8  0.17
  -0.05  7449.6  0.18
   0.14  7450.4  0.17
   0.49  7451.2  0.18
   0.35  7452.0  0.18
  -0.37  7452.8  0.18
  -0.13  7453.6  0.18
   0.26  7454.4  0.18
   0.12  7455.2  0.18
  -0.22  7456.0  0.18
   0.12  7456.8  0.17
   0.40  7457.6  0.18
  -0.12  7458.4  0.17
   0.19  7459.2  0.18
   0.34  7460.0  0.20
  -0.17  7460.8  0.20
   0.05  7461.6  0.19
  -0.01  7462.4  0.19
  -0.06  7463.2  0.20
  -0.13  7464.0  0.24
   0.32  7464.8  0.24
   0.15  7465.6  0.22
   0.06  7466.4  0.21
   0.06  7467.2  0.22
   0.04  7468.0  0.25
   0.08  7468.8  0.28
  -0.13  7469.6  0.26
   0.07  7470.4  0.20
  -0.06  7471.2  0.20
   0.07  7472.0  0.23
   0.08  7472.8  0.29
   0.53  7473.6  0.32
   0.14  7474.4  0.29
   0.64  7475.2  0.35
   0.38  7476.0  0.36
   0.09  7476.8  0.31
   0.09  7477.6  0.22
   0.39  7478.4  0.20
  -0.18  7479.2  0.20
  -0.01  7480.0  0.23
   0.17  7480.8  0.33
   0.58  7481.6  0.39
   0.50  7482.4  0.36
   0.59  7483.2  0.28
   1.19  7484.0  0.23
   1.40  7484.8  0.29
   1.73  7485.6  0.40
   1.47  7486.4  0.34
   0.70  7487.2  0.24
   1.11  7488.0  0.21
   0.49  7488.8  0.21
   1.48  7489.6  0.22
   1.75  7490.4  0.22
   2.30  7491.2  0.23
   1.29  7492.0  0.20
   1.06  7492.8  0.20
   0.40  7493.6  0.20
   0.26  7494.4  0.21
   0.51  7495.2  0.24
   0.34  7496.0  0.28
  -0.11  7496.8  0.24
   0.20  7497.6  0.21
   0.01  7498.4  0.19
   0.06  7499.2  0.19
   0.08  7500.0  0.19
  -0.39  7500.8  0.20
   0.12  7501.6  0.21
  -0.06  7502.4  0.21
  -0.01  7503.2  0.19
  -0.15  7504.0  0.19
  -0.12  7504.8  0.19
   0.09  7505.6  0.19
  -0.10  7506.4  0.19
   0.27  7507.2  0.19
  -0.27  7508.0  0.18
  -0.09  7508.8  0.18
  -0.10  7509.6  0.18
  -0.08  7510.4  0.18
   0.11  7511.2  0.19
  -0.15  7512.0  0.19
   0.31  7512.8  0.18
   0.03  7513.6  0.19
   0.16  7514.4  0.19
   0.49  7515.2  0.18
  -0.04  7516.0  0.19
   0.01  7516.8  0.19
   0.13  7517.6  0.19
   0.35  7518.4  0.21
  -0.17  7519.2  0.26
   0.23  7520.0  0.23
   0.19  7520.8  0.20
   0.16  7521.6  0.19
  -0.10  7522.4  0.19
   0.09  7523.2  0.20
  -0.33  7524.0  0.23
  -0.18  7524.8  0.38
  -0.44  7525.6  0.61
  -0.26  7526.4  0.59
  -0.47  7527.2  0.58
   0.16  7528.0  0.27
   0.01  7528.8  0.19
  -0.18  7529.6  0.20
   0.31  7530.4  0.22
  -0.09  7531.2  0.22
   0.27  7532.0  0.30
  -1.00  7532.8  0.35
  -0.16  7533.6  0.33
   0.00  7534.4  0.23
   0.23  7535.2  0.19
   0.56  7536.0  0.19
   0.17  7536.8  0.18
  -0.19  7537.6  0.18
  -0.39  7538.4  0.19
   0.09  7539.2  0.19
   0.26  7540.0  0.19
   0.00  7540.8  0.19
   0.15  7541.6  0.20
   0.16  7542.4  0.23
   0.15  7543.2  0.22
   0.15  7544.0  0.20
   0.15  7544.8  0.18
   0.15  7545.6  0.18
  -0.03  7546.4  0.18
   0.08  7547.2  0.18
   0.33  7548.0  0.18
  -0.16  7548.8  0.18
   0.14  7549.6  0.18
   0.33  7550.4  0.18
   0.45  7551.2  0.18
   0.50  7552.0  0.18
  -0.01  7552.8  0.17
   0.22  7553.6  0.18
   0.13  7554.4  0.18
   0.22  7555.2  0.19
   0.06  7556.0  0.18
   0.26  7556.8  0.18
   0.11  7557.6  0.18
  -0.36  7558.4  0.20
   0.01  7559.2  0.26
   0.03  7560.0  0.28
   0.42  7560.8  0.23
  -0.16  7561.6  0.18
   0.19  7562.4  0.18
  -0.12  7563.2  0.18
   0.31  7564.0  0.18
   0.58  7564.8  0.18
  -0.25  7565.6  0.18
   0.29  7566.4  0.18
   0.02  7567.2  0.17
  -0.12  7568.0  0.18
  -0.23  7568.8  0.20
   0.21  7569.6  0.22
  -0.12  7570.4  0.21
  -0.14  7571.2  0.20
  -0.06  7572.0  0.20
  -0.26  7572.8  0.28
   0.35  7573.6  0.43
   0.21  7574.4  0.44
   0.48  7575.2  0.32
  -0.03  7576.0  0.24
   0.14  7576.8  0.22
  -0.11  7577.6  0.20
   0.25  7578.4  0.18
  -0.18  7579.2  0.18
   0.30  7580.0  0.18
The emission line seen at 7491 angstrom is [O II] 3727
